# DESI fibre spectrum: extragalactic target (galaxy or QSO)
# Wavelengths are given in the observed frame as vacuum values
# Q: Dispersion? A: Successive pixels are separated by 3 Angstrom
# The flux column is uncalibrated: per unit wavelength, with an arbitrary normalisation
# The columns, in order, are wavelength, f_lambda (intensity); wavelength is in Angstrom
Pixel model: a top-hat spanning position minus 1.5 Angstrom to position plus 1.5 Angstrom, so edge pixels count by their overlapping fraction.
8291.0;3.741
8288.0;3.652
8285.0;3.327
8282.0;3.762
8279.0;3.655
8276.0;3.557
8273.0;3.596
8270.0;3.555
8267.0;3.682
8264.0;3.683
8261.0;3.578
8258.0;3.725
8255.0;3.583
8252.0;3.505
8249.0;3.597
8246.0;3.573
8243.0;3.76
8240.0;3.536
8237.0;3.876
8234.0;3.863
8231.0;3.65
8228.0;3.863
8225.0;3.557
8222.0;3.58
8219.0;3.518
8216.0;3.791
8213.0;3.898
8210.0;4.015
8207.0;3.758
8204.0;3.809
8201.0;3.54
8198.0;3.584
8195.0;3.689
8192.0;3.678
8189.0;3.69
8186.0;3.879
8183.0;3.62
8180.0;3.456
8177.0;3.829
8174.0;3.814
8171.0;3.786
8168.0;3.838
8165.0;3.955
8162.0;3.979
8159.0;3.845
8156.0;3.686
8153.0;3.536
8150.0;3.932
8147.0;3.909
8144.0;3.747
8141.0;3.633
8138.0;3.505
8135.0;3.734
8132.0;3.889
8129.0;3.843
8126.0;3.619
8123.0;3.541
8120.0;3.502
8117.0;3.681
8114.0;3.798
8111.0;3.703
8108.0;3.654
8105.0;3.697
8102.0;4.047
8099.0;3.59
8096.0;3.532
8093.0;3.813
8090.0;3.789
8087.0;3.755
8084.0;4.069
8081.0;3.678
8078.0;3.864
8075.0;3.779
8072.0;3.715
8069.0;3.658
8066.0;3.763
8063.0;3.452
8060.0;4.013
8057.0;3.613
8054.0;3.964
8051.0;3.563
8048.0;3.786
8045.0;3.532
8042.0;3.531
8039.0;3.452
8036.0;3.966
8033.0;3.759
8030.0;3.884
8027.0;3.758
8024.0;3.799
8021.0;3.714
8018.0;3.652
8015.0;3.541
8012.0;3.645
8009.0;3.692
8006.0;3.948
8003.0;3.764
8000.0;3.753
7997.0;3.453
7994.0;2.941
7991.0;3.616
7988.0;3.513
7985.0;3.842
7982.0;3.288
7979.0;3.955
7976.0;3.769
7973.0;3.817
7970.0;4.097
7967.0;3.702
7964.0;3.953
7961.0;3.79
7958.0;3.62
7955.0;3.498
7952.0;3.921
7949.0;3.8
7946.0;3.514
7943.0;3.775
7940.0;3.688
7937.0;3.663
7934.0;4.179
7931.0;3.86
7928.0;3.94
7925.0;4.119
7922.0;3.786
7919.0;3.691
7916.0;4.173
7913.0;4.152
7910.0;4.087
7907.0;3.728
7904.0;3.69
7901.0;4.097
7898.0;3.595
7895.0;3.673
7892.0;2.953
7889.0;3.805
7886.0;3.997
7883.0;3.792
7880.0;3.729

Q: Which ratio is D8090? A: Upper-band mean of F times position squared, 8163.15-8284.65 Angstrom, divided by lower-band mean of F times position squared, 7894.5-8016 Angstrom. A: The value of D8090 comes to 1.05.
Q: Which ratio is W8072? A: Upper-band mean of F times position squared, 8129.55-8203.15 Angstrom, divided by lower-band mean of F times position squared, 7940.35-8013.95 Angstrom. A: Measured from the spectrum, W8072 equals 1.06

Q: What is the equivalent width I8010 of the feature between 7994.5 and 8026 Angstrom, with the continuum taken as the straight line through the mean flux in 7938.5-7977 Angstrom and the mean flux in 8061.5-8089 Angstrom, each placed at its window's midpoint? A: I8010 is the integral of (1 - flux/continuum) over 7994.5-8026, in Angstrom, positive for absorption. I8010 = 0.7 Angstrom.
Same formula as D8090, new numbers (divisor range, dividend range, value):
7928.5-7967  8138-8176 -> 1.06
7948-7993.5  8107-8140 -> 1.03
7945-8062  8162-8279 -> 1.05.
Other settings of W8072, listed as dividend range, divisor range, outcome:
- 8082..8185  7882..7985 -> 1.04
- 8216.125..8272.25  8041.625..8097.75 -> 1.02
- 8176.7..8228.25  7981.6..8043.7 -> 1.06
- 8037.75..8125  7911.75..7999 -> 1.02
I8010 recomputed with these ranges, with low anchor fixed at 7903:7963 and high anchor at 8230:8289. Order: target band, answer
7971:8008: 1.5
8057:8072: 0.2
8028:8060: 0.4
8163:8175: -0.5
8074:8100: -0.2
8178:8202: 0.2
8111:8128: 0.4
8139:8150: -0.2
